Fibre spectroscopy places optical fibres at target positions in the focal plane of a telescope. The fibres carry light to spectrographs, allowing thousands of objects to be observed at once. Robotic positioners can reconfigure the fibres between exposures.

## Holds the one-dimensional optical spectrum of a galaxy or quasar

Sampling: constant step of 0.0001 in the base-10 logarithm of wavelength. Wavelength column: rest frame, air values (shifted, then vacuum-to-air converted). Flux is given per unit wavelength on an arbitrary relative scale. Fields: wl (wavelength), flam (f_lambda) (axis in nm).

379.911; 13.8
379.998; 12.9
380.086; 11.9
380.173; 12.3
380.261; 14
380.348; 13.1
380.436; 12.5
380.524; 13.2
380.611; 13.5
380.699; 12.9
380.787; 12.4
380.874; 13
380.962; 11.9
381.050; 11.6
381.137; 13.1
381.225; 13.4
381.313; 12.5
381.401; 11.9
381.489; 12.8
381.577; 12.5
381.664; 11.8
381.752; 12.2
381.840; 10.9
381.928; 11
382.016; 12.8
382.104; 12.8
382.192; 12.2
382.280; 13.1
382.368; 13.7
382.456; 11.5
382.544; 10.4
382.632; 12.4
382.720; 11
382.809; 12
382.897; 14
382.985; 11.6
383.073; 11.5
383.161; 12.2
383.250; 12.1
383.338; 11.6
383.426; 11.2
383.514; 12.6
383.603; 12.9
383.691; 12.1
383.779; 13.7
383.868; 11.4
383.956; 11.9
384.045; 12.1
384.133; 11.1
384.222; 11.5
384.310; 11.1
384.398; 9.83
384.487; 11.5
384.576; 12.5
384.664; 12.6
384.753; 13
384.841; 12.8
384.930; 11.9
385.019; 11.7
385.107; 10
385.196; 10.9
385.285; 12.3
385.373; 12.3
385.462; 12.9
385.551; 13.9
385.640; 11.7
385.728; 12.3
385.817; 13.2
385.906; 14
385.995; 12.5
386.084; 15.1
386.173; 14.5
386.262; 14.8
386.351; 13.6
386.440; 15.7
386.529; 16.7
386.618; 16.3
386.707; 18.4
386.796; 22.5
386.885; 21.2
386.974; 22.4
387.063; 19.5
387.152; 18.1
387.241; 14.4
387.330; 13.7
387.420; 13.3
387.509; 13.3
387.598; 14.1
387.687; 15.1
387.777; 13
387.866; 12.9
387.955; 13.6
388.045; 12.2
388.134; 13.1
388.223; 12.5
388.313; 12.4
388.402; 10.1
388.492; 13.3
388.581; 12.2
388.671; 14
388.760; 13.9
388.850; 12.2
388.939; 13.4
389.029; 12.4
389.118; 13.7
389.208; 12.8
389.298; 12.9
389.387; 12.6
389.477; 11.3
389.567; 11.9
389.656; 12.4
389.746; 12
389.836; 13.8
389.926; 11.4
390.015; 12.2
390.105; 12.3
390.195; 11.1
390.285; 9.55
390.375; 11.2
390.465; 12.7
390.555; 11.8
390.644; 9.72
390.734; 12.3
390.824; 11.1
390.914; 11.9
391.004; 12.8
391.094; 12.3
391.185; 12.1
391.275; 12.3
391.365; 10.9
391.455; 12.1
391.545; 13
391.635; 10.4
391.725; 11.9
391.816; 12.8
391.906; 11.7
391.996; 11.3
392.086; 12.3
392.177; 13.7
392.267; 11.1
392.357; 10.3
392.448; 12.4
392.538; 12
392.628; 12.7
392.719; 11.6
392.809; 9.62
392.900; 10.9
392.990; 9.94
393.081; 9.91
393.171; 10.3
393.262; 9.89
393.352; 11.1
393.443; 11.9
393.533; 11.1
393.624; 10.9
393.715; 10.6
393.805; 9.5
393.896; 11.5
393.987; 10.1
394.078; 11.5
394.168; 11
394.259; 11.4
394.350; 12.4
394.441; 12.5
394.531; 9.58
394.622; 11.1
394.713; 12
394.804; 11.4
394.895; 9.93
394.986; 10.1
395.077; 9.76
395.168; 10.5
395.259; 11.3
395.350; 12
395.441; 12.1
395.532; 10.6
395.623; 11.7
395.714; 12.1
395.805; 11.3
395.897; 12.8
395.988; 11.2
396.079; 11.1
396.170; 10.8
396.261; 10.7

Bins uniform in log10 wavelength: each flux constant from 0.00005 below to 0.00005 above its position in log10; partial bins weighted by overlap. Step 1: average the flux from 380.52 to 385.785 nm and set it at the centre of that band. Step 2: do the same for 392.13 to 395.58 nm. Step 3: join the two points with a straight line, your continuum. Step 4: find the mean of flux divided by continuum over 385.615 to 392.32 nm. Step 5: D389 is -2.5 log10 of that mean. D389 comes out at -0.15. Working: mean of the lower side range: 12.1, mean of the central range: 13.3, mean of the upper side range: 11.1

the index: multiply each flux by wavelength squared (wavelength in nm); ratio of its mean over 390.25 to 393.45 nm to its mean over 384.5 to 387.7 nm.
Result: 0.8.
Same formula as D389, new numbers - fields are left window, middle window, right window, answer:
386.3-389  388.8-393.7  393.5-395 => 0.090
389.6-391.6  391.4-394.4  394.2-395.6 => 0.016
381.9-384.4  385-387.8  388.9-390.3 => -0.217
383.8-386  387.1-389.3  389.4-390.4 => -0.126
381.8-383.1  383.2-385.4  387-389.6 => 0.057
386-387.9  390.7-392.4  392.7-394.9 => 0.059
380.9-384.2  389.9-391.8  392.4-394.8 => -0.034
